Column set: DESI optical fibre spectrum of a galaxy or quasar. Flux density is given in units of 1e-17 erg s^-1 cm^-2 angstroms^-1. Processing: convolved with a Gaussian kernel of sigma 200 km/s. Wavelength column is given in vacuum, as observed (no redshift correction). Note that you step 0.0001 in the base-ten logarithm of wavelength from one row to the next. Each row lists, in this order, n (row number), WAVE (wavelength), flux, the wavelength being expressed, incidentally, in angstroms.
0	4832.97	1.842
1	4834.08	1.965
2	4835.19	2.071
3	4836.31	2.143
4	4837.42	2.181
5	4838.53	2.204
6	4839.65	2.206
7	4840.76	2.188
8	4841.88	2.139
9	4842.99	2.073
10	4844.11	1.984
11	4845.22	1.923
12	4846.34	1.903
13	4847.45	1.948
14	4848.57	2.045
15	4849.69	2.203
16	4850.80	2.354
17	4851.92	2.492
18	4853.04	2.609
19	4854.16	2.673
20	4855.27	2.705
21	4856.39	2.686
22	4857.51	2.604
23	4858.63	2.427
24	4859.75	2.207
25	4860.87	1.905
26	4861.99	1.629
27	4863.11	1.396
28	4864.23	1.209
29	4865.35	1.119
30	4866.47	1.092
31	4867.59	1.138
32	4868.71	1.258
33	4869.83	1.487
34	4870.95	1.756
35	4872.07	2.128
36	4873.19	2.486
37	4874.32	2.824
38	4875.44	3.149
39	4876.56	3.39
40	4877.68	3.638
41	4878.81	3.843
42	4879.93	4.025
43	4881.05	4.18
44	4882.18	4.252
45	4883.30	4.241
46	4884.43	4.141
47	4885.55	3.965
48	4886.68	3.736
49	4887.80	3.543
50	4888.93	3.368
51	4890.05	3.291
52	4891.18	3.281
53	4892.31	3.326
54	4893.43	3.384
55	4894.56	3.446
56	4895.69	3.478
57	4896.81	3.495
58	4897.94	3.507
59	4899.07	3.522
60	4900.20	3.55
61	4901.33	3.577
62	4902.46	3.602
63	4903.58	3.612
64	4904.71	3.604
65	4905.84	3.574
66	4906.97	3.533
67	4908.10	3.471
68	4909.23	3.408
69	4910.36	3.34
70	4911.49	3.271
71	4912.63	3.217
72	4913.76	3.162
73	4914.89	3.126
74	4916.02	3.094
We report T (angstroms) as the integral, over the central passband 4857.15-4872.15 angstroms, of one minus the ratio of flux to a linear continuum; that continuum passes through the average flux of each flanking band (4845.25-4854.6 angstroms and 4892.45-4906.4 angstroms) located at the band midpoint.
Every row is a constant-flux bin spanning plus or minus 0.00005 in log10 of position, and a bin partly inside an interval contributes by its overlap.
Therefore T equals 5.6 angstroms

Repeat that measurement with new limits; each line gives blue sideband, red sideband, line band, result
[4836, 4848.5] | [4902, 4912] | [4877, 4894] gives -4.13 angstroms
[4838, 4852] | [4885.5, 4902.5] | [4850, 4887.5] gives 2.39 angstroms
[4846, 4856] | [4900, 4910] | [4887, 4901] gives -0.60 angstroms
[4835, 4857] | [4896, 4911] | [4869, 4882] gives -0.32 angstroms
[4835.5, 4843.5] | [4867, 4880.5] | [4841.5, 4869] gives 4.08 angstroms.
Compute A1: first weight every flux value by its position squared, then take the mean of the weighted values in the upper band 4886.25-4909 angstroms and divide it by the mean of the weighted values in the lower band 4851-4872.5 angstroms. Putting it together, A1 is 1.84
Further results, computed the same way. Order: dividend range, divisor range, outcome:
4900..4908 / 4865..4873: 2.44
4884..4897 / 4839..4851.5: 1.72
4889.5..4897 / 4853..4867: 1.72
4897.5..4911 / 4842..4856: 1.60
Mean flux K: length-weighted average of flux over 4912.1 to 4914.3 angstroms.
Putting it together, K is 3.19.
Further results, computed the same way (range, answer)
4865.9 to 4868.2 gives 1.12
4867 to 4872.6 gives 1.55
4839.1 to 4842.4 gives 2.18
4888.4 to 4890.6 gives 3.34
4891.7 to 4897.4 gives 3.43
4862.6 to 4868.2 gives 1.19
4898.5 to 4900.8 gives 3.53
